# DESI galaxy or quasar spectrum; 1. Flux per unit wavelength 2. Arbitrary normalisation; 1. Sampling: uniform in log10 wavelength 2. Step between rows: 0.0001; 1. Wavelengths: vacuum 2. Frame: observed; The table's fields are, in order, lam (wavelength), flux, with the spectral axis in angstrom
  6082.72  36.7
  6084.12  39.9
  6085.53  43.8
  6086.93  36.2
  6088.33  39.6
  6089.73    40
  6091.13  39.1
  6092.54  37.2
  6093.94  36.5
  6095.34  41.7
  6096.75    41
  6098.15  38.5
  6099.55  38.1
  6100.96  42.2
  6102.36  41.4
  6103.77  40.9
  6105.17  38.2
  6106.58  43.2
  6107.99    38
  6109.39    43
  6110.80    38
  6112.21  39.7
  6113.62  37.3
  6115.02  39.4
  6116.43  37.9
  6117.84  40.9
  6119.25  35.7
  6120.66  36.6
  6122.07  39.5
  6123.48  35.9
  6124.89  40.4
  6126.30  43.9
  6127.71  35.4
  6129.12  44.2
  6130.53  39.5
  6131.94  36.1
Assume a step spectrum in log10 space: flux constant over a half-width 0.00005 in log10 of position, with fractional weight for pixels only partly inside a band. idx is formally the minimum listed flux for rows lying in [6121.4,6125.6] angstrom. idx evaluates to 35.9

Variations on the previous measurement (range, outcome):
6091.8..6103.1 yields 36.5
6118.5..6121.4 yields 35.7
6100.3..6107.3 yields 38.2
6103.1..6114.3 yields 37.3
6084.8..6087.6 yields 36.2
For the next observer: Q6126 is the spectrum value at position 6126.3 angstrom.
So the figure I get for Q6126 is 43.9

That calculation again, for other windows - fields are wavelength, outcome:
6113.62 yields 37.3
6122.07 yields 39.5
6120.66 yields 36.6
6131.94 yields 36.1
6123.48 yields 35.9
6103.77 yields 40.9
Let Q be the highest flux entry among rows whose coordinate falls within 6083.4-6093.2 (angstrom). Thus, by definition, 43.8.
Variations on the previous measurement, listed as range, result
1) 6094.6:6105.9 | 42.2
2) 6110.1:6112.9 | 39.7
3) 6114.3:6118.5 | 40.9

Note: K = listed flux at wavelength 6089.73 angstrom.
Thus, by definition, 40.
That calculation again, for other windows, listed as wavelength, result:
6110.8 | 38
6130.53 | 39.5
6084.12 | 39.9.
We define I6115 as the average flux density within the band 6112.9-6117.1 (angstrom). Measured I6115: 38.2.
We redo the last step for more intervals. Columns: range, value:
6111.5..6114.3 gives 38.4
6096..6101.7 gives 40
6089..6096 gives 38.9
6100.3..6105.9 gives 40.7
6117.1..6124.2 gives 37.7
